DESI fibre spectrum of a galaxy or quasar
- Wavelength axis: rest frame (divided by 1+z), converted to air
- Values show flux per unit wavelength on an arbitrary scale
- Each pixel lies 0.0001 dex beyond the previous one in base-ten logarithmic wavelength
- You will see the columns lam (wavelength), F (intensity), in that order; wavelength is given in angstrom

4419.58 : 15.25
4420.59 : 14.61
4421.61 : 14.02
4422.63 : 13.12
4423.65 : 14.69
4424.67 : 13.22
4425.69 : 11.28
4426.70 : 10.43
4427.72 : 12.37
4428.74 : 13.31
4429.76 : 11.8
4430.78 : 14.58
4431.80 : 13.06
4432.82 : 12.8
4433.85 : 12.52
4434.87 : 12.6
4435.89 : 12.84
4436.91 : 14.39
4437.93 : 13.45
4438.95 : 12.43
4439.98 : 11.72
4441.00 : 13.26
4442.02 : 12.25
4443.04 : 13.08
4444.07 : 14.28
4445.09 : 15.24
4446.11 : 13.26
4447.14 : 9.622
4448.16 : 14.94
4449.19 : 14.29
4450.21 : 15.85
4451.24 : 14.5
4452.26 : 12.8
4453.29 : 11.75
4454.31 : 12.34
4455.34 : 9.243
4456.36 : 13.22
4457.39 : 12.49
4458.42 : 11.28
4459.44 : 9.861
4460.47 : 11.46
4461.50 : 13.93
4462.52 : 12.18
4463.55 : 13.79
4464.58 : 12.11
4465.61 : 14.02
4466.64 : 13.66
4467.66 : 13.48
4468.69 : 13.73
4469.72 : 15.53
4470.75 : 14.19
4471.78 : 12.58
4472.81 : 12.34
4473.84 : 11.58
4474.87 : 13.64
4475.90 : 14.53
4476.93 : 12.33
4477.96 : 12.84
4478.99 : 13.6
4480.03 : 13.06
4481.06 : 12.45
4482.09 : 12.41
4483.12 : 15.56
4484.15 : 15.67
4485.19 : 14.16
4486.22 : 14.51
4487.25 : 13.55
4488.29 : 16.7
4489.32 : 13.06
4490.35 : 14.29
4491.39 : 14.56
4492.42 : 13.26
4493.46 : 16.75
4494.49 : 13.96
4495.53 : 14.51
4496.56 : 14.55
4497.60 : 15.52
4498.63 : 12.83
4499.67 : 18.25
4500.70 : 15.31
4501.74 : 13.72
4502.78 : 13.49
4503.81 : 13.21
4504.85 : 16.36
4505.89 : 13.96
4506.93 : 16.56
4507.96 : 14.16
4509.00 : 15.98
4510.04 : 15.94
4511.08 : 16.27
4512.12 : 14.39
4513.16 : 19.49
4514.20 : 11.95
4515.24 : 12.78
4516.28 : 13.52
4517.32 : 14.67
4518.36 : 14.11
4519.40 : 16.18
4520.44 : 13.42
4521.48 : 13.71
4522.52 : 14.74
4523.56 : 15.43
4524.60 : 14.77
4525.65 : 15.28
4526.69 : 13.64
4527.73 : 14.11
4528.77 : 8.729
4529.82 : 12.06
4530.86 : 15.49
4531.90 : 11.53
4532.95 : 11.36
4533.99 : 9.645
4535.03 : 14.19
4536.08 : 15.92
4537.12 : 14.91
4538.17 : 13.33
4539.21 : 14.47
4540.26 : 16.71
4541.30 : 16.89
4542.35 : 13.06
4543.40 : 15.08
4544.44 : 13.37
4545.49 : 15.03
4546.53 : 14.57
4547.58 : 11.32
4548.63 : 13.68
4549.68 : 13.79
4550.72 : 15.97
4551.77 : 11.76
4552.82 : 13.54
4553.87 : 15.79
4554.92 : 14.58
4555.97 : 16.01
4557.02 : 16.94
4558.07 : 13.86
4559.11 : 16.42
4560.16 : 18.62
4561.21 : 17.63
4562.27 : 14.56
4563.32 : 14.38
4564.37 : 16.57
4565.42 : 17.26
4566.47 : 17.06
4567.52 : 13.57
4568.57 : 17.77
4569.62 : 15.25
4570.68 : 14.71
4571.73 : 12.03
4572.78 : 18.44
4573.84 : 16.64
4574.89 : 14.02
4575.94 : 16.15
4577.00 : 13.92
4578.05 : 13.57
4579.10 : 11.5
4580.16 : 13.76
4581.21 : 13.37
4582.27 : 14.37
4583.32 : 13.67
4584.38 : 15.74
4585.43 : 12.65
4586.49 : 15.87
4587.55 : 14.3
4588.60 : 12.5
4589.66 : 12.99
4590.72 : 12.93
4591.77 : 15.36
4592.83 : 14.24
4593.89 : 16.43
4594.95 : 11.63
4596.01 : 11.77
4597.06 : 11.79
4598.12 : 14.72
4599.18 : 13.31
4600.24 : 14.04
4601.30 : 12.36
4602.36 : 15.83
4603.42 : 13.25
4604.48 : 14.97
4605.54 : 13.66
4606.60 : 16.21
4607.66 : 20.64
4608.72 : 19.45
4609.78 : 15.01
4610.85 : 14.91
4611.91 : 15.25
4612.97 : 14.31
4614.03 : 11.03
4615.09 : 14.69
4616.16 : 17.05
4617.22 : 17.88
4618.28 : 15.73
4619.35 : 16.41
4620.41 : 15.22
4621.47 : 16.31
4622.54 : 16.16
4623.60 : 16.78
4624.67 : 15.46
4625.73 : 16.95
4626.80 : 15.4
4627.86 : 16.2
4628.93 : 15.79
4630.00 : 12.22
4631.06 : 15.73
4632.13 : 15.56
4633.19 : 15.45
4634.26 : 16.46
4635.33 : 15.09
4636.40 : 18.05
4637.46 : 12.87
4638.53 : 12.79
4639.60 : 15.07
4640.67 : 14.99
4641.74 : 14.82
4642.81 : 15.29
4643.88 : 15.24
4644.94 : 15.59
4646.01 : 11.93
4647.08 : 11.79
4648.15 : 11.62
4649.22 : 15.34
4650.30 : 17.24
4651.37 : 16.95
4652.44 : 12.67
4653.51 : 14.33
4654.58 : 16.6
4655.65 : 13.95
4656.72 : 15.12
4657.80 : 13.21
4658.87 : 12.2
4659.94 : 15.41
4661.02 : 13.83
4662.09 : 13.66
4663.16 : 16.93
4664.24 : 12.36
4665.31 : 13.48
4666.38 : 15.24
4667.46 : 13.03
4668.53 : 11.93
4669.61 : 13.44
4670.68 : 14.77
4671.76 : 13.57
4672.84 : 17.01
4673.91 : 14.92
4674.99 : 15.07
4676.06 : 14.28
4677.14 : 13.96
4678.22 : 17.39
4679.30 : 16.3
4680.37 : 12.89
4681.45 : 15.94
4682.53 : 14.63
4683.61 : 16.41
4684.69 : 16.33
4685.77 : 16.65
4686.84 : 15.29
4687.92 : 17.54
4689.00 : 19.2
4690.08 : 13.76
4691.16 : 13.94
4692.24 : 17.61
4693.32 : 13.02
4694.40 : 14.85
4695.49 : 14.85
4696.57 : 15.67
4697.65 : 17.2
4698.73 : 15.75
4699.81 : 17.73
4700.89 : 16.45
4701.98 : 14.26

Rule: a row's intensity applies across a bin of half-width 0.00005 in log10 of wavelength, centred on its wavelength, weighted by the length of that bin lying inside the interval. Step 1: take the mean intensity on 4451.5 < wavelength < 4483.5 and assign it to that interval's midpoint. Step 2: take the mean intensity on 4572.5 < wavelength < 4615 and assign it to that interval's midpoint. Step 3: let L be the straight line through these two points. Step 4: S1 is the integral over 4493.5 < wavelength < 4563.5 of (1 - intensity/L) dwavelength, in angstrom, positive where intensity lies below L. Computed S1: -4.81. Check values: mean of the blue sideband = 12.8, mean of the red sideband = 14.4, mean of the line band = 14.5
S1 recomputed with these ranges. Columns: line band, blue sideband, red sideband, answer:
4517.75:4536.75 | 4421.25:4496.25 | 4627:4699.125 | 0.31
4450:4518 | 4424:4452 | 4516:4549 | -1.90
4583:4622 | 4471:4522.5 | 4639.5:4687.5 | -0.49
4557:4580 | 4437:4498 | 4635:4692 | -2.16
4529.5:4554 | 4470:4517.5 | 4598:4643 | 1.39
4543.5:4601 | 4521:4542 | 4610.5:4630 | 0.26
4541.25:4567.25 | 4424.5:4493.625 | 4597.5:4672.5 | -1.78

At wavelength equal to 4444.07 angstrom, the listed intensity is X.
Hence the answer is 14.28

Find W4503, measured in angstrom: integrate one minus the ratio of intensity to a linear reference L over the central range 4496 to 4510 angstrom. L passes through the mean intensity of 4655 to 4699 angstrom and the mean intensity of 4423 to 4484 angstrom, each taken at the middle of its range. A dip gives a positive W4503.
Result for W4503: -1.6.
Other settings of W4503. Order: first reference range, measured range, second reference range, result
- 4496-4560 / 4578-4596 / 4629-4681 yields 0.89 angstrom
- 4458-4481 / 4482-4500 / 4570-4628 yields -1.90 angstrom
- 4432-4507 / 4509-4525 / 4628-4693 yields -1.07 angstrom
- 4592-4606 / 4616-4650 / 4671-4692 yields -1.78 angstrom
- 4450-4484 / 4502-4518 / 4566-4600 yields -1.63 angstrom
